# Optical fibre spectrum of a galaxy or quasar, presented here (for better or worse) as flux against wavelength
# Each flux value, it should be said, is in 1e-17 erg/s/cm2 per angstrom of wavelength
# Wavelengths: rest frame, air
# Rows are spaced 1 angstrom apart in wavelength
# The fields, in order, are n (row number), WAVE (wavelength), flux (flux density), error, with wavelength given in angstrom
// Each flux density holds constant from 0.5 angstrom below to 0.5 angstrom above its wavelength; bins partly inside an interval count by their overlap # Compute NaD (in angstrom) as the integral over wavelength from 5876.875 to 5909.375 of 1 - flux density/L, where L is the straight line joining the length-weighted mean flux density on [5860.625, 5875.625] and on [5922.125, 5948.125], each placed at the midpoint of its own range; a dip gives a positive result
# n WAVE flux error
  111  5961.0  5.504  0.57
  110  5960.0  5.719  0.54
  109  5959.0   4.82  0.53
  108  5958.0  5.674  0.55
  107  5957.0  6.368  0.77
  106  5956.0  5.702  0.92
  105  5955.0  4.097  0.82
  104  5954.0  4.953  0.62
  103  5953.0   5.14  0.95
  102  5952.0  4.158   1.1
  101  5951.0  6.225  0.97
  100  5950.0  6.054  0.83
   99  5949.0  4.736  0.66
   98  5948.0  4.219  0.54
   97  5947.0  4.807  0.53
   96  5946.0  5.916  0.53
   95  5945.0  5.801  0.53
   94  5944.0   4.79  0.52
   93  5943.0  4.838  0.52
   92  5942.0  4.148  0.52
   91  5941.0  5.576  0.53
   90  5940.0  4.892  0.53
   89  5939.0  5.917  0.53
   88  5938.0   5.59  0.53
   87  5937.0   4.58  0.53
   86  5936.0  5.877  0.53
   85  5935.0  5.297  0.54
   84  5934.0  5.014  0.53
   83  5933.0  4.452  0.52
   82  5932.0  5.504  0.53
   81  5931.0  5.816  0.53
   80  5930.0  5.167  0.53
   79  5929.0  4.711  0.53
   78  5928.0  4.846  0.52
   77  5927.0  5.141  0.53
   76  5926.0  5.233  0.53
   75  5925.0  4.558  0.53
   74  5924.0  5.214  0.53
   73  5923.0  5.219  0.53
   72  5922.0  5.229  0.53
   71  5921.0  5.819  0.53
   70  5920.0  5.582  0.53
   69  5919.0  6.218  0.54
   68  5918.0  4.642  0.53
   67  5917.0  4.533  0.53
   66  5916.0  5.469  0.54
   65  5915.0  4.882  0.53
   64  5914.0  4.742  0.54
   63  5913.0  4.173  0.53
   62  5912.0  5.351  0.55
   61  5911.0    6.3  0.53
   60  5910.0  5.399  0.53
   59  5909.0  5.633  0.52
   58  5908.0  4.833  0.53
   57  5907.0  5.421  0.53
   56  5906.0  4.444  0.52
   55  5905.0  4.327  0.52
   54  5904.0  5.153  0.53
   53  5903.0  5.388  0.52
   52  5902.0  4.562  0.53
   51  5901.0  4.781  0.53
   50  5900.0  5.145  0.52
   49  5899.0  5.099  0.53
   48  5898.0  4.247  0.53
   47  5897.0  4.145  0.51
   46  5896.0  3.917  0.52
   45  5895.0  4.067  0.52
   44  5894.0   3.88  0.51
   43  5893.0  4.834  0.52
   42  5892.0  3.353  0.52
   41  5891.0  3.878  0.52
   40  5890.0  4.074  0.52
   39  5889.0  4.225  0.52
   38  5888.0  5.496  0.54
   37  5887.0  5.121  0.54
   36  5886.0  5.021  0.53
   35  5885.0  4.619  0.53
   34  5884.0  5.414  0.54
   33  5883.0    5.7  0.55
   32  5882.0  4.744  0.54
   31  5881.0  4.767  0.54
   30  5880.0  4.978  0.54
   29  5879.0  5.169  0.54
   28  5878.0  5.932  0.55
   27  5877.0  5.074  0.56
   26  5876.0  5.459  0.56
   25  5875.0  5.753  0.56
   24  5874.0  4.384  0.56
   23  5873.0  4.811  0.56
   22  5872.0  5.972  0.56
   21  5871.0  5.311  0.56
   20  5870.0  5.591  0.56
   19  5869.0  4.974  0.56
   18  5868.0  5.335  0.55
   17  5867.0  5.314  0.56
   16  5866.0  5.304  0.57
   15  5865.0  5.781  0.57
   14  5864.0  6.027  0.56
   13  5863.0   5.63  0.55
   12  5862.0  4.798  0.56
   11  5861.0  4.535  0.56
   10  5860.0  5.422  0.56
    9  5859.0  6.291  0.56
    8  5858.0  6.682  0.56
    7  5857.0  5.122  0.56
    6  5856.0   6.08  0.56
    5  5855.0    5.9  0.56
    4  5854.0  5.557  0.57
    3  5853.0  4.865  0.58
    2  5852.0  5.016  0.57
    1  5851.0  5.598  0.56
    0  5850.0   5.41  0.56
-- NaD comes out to 3.0 angstrom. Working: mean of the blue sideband 5.31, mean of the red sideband 5.13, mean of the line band 4.76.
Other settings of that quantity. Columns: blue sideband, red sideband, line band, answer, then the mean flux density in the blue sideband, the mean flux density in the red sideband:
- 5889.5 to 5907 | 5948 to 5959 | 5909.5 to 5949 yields -2.19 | 4.46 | 5.24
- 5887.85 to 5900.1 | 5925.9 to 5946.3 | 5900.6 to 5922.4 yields -2.23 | 4.28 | 5.19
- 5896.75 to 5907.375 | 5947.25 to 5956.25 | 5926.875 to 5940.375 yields -0.75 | 4.8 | 5.01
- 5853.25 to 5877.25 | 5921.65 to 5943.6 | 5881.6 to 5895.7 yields 1.99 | 5.46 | 5.13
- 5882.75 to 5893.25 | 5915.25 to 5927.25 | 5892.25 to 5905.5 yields 0.83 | 4.68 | 5.23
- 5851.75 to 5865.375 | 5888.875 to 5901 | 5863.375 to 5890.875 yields -1.61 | 5.56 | 4.26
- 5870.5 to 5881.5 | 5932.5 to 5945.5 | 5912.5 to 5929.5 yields 0.31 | 5.24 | 5.14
